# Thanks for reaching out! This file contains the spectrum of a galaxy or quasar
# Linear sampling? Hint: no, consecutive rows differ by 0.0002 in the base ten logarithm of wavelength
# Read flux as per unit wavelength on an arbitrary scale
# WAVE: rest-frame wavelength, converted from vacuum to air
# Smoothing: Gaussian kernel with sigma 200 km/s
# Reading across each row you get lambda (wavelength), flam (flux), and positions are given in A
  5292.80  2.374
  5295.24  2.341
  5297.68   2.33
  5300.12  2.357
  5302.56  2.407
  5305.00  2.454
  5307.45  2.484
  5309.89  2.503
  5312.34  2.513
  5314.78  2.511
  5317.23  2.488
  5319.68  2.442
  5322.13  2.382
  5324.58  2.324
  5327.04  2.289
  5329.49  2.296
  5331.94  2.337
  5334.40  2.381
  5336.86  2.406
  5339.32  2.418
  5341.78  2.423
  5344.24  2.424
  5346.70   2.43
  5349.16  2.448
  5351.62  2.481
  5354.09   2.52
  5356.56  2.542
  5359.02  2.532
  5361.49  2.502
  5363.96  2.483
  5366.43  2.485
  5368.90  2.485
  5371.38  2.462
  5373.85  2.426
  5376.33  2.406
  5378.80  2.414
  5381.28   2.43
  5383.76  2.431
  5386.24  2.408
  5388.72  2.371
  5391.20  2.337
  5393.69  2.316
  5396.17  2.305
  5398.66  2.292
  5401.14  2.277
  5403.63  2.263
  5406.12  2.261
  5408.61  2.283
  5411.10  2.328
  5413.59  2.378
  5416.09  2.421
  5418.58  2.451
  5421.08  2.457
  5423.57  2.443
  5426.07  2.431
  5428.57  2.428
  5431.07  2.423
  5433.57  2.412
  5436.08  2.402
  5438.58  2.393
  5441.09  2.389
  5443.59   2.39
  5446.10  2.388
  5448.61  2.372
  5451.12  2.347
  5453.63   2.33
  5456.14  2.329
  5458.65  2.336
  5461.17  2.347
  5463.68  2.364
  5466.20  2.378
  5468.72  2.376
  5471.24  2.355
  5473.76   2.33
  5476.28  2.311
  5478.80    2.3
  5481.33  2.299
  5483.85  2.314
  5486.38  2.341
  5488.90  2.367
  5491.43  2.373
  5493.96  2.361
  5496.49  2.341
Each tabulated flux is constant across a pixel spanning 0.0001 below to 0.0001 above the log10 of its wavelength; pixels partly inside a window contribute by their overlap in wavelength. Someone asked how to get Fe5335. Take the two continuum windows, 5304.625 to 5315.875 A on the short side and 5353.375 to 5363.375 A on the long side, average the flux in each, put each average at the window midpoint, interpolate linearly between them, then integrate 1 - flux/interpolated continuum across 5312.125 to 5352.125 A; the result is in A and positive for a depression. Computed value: 1.6 A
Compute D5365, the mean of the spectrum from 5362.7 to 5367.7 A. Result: 2.49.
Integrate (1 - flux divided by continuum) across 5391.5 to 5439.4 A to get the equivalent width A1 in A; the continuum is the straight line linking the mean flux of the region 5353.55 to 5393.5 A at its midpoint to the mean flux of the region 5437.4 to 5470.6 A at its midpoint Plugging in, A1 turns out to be 0.7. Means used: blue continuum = 2.45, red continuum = 2.36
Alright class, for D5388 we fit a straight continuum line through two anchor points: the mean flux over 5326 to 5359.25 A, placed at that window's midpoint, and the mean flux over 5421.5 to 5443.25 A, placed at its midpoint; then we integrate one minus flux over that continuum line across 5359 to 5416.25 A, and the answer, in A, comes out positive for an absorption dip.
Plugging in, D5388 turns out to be 0.8 A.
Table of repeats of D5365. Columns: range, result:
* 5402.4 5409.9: 2.27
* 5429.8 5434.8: 2.42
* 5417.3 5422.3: 2.45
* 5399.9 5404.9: 2.27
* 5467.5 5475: 2.35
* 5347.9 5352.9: 2.47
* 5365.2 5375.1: 2.46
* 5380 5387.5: 2.42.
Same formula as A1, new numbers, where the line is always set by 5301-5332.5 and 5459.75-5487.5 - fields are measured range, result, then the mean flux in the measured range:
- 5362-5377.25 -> -0.44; 2.46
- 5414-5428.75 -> -0.45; 2.44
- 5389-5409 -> 0.67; 2.3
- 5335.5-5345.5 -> -0.04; 2.42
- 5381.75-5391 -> -0.06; 2.4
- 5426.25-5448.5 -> -0.44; 2.4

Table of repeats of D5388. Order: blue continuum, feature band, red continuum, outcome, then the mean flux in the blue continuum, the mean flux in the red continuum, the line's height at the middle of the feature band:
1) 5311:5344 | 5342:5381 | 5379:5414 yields -1.6 A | 2.4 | 2.34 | 2.37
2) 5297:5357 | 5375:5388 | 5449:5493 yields -0.1 A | 2.42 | 2.34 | 2.39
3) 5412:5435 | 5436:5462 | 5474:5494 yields 0.2 A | 2.43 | 2.33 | 2.39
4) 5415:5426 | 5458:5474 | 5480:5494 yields 0.1 A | 2.44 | 2.34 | 2.37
